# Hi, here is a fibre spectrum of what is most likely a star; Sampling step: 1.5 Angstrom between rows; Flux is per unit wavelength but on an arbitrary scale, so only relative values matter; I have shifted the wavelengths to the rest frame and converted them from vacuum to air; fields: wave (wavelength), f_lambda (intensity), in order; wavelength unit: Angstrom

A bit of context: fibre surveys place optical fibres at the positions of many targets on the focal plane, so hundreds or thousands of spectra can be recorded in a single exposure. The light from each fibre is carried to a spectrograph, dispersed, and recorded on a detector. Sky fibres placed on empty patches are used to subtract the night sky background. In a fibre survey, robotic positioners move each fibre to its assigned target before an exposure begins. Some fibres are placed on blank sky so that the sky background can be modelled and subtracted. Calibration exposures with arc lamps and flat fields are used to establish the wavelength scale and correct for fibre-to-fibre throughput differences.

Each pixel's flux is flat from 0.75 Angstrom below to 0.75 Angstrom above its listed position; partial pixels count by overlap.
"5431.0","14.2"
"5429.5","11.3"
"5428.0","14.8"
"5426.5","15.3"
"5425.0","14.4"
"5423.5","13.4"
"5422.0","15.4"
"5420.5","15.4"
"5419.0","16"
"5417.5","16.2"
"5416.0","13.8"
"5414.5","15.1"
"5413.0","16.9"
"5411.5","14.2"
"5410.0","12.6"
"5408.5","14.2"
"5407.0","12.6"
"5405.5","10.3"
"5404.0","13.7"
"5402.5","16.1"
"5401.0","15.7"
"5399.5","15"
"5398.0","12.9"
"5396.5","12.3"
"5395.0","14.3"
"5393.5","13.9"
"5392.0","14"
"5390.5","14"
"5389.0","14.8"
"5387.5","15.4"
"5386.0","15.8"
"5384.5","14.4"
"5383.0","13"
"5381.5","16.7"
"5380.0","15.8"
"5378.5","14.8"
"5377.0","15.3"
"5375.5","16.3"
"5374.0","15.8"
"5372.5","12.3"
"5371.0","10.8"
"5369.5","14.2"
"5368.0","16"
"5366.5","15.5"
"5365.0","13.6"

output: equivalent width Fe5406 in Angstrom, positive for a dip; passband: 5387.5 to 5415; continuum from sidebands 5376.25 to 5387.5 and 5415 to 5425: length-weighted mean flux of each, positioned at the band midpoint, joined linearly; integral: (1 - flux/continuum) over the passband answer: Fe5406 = 1.8 Angstrom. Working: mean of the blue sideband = 15.1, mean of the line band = 14.1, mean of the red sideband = 15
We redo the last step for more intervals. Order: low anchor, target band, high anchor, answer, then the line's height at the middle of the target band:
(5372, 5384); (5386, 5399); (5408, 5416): 0.7 Angstrom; 14.8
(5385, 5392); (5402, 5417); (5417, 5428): 1.1 Angstrom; 15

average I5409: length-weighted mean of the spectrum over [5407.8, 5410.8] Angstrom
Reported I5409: 13.4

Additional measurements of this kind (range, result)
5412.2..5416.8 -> 15.3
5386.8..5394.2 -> 14.4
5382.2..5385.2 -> 13.7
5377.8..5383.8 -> 15.1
